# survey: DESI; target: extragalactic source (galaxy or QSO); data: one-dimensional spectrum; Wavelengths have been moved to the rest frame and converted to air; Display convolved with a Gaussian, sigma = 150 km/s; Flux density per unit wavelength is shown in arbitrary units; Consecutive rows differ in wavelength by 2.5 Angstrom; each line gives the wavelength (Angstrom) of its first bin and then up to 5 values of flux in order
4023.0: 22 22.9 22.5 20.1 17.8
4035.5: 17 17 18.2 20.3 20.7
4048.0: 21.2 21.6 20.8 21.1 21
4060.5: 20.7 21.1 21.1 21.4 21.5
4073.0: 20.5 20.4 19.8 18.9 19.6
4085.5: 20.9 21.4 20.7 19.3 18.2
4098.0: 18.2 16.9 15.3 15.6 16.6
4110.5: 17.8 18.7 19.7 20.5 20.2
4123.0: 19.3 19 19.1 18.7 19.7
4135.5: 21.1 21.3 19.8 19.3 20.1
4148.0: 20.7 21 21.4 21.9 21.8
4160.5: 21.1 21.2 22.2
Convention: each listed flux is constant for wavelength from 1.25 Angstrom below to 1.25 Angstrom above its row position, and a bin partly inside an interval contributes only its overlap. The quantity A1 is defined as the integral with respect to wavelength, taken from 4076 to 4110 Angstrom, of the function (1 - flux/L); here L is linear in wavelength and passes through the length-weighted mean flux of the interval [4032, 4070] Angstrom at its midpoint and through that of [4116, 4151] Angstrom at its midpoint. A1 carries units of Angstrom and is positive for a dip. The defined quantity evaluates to 2.4 Angstrom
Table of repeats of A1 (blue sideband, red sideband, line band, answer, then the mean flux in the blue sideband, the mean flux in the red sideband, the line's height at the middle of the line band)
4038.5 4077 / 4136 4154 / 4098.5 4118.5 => 3.0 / 20.7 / 20.5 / 20.6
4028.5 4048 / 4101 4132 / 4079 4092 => -1.2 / 19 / 18.4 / 18.6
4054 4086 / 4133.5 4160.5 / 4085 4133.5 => 4.6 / 20.6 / 20.8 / 20.7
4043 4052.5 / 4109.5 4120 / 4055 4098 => -0.2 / 21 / 19.3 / 20.3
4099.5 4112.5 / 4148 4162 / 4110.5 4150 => -1.8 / 16.6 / 21.4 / 18.9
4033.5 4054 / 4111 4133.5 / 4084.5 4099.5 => -0.2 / 19.5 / 19.4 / 19.4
